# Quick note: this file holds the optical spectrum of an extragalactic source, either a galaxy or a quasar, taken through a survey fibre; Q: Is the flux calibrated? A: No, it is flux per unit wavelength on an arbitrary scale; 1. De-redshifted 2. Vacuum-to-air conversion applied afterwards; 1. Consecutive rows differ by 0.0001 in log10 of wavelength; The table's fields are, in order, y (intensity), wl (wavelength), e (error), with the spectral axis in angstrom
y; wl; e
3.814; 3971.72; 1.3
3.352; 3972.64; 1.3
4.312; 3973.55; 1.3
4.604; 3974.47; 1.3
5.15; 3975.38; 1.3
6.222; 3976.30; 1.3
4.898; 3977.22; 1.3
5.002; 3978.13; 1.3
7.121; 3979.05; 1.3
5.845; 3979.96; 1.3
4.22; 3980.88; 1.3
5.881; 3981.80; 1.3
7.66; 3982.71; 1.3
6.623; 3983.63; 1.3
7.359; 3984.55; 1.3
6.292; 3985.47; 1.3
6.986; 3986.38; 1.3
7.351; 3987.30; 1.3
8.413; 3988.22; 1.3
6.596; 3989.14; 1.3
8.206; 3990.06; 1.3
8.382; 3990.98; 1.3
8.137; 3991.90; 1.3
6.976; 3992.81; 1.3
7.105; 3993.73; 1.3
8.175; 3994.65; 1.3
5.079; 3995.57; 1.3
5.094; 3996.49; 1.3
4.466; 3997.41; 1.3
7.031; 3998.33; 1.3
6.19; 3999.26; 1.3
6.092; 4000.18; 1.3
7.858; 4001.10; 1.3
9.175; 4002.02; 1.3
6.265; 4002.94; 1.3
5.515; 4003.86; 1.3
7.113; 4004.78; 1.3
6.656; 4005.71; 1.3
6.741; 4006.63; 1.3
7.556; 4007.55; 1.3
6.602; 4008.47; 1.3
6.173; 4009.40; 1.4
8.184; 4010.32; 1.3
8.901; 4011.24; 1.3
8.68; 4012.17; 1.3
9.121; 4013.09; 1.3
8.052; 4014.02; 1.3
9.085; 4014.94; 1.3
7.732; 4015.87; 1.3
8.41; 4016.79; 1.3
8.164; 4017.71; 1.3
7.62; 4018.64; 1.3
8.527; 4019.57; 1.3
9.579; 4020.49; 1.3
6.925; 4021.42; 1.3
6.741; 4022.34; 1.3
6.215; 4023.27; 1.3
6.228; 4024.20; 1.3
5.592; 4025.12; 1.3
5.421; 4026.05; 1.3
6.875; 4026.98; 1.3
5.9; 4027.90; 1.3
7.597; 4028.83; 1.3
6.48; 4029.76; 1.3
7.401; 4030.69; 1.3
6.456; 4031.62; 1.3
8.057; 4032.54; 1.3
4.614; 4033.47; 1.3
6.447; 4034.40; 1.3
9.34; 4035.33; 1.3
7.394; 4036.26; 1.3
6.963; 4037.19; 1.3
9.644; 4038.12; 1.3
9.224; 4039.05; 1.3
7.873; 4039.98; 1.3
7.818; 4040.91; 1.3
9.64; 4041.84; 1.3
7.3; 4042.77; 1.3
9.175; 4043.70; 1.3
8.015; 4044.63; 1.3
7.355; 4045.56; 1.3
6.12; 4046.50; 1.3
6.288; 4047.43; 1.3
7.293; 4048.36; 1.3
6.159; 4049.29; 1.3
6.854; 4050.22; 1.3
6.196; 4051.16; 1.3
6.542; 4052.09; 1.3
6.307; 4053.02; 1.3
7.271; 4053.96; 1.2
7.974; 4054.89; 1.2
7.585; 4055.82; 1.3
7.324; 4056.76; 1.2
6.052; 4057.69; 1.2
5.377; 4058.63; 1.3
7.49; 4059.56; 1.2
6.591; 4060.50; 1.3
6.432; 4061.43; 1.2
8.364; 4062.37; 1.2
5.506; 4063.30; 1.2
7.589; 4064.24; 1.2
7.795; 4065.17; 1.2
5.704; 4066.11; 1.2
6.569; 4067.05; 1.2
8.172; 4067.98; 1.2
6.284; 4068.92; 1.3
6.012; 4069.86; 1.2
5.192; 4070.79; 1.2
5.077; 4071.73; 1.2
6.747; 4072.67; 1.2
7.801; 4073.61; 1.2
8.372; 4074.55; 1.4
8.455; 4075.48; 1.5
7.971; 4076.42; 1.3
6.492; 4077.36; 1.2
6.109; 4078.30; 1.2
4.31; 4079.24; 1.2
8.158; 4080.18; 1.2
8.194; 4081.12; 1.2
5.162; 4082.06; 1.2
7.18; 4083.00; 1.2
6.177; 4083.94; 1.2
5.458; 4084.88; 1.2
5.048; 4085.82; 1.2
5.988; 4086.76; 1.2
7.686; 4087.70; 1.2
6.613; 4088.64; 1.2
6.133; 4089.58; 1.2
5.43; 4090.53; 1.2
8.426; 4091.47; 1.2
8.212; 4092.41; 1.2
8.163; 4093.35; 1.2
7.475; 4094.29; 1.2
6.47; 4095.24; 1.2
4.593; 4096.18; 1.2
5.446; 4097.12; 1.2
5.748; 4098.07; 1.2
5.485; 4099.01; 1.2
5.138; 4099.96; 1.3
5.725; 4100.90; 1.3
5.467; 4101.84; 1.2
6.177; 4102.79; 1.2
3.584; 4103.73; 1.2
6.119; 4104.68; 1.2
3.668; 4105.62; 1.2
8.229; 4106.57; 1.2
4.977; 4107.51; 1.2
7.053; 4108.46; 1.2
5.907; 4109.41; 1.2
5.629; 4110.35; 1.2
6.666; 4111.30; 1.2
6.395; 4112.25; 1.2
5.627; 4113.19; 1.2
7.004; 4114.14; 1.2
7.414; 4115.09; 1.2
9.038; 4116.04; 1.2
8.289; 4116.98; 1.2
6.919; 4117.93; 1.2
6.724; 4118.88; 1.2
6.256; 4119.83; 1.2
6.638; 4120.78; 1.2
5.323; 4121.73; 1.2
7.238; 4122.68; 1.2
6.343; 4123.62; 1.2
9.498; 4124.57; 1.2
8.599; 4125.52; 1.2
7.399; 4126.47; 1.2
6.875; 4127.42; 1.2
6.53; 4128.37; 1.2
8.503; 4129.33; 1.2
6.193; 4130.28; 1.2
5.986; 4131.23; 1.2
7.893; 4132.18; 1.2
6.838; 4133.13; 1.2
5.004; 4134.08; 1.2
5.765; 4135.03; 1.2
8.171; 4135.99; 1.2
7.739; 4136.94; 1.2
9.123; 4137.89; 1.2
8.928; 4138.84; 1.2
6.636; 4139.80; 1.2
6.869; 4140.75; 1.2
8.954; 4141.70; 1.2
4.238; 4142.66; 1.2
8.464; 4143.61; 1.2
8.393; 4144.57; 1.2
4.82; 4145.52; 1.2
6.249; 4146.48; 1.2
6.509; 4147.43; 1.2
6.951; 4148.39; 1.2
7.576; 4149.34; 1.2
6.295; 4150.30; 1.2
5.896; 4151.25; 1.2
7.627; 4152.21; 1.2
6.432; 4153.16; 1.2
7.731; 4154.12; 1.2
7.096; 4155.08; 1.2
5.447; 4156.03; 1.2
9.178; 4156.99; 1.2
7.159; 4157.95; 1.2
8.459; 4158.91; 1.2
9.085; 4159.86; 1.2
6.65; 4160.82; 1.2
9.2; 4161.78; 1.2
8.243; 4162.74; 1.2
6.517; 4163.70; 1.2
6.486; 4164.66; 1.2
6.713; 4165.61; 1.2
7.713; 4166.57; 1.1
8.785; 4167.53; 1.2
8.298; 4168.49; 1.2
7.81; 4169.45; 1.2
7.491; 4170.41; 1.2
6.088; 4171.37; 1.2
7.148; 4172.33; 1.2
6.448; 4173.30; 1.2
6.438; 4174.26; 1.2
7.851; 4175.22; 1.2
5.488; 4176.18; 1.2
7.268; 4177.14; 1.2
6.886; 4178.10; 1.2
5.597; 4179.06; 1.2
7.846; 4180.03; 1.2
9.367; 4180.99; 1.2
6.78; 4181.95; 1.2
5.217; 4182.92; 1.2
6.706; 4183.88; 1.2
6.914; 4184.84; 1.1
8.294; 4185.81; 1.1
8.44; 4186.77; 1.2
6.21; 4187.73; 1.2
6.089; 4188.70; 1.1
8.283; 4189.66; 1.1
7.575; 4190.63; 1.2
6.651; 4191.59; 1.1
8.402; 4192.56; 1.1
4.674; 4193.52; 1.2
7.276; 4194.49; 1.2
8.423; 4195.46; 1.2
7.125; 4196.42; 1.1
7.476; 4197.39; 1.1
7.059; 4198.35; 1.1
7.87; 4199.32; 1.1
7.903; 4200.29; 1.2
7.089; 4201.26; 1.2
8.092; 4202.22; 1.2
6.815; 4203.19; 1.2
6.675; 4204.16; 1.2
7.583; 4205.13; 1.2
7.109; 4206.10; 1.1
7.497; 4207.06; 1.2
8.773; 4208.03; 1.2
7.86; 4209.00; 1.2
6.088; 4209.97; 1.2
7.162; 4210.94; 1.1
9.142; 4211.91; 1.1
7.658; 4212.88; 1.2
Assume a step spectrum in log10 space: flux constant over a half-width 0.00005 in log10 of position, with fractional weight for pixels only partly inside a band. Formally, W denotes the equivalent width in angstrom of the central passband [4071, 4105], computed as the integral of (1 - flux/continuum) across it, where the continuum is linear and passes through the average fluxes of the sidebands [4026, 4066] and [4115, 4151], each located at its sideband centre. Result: 3.6 angstrom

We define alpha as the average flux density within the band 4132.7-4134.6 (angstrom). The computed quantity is 5.91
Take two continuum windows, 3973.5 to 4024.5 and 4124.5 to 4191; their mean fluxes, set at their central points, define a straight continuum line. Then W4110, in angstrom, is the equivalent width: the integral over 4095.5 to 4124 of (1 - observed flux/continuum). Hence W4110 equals 3.9 angstrom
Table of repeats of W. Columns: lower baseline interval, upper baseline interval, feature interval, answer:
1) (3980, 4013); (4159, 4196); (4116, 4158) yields 0.57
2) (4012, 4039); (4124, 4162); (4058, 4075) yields 1.51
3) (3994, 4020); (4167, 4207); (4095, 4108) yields 3.19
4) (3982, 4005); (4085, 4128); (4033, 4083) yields -2.78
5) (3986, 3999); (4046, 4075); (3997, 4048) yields -3.60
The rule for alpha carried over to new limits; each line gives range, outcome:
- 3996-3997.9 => 4.82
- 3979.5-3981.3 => 5.07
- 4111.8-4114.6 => 6.35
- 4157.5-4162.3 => 8.12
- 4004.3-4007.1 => 6.83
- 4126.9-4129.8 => 7.28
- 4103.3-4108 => 5.33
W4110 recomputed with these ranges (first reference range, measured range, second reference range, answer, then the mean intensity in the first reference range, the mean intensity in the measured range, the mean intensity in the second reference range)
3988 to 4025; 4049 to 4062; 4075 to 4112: 0.0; 7.32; 6.74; 6.28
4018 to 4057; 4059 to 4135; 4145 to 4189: 6.2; 7.25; 6.61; 7.13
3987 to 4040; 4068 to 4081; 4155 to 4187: 0.9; 7.28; 6.78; 7.32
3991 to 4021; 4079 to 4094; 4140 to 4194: 1.2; 7.39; 6.7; 7.14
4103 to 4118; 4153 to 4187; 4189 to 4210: -1.2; 6.39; 7.31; 7.39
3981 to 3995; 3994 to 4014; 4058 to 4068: 0.4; 7.26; 7.01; 6.8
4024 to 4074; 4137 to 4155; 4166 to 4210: 0.2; 6.99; 7.11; 7.26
